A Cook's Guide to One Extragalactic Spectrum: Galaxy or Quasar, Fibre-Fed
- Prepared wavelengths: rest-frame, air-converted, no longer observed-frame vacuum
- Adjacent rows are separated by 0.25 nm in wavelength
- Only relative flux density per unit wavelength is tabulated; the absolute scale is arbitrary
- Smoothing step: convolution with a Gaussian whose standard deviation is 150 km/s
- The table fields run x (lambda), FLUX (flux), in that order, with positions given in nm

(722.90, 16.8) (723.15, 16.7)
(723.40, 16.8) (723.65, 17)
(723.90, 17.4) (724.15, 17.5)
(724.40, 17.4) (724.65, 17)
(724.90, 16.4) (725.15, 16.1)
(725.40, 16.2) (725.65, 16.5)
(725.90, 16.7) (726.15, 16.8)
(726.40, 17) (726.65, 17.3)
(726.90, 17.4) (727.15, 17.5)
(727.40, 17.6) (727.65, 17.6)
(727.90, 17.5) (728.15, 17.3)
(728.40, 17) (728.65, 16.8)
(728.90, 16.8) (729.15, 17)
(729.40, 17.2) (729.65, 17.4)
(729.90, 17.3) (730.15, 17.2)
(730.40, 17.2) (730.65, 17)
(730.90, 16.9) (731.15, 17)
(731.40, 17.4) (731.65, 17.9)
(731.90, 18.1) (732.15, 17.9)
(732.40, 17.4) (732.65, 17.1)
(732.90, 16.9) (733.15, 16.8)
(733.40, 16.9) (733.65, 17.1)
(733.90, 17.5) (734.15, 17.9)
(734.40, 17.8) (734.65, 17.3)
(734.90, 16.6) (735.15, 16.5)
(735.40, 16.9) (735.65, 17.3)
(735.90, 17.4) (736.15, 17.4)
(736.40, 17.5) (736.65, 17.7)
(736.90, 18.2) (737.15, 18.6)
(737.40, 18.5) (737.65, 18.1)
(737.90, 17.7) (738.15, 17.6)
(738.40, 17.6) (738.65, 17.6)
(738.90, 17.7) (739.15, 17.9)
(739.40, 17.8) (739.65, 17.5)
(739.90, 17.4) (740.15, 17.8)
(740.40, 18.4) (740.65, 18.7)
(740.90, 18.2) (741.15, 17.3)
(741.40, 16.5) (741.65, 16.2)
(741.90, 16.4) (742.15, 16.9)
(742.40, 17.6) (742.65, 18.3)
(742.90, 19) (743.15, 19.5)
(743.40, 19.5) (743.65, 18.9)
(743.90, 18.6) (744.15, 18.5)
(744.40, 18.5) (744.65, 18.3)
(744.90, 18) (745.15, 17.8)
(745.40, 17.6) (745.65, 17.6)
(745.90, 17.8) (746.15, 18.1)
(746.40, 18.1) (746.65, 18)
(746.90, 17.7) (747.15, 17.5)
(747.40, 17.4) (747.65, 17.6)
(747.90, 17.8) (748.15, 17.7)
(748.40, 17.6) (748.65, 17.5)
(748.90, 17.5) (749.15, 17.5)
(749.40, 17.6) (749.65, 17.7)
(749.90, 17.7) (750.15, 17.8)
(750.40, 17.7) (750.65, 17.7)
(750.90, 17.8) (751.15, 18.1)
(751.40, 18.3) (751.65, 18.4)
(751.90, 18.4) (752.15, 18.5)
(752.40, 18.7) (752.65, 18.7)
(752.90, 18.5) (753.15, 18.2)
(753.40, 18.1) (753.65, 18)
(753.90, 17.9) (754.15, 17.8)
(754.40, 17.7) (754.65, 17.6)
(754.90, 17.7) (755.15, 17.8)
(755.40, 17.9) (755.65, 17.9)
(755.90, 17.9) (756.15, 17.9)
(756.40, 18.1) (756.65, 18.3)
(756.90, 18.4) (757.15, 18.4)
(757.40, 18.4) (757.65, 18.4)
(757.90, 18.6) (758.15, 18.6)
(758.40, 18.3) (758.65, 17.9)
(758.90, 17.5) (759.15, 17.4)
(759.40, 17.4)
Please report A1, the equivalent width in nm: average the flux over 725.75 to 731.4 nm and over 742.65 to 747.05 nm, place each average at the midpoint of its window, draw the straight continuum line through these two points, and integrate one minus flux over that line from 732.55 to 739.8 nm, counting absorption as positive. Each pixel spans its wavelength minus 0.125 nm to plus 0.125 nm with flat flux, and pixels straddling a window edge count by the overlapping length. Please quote 0.08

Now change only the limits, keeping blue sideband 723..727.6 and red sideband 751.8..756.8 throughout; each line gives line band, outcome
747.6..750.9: 0.04 nm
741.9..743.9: -0.09 nm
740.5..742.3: 0.04 nm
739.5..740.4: -0.01 nm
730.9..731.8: -0.01 nm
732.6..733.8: 0.02 nm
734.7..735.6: 0.03 nm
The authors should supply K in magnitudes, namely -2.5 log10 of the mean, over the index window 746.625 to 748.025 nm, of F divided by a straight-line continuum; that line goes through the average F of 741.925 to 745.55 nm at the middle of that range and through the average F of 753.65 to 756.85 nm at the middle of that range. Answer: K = 0.03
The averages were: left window 18.3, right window 17.9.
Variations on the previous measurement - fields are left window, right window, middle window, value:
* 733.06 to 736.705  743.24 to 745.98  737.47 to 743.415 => 0.00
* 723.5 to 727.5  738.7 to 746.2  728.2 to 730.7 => 0.01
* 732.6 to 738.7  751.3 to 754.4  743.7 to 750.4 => 0.01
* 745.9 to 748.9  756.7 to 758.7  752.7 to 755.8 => 0.01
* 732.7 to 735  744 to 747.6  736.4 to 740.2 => -0.02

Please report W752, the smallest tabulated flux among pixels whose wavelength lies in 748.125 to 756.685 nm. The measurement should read 17.5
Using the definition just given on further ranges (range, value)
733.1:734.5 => 16.8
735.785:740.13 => 17.4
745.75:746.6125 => 17.8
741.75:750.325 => 16.4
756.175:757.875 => 18.1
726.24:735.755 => 16.5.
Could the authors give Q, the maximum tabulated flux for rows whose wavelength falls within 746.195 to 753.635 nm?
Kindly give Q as 18.7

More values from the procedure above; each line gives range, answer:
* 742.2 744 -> 19.5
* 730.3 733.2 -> 18.1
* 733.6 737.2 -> 18.6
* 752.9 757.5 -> 18.4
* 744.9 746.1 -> 17.8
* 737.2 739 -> 18.5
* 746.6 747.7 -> 18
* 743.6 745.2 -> 18.9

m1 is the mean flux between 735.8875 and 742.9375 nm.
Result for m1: 17.7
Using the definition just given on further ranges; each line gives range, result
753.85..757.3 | 18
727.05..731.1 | 17.2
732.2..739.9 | 17.5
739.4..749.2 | 17.9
